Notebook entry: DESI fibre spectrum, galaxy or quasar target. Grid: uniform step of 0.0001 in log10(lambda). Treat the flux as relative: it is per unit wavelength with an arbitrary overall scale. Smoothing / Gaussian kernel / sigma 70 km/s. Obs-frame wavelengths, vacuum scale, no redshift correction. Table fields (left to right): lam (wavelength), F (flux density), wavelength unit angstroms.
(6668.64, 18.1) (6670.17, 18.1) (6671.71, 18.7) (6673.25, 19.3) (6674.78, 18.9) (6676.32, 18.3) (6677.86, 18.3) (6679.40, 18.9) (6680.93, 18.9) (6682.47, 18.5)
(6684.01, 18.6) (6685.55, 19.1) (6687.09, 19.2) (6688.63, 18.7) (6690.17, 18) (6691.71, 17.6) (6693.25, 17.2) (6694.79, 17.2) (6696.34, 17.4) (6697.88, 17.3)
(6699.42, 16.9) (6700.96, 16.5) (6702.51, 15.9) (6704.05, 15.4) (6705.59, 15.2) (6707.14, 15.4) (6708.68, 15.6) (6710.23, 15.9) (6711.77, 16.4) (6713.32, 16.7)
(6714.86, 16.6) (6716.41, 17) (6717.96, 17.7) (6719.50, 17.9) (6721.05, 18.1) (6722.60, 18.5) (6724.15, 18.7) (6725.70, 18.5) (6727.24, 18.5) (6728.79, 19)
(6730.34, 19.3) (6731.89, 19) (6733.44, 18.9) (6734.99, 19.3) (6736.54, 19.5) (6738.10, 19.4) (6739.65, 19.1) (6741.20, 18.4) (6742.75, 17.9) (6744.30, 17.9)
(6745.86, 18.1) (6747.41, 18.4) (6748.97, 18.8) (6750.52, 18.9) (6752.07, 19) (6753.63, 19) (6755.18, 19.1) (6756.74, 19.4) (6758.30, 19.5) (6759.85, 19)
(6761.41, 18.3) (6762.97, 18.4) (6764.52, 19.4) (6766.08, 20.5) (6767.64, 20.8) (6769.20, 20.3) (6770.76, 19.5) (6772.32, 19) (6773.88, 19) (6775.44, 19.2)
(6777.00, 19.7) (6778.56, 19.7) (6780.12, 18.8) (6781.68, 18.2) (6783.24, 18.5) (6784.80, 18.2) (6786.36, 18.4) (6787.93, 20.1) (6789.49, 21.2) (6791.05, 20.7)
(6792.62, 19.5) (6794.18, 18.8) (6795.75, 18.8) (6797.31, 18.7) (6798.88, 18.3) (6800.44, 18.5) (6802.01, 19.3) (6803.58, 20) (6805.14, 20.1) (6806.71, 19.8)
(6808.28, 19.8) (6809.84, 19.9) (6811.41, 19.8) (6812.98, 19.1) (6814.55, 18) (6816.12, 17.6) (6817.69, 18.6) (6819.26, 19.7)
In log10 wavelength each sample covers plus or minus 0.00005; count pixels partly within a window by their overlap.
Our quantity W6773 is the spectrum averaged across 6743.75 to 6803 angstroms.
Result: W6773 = 19.1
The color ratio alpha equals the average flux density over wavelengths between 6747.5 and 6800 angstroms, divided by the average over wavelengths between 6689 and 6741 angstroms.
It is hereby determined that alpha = 1.09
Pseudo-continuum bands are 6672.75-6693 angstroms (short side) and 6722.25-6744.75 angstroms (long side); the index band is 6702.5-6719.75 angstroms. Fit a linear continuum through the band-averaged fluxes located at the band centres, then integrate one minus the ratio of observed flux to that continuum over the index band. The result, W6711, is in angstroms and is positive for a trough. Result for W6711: 2.3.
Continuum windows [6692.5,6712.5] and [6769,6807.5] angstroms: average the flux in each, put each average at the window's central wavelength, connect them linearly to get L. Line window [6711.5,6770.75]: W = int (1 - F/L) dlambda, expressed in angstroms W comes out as -3.5 angstroms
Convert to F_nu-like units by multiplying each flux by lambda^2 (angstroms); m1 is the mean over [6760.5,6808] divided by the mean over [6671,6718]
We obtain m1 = 1.14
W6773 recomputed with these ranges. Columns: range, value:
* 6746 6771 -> 19.2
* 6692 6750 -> 17.7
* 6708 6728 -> 17.4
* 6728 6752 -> 18.8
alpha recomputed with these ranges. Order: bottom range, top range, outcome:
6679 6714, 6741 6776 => 1.11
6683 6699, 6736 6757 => 1.04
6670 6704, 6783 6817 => 1.07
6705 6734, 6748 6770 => 1.10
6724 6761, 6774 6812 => 1.03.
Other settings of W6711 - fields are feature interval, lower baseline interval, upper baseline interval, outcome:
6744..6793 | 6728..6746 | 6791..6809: -0.4 angstroms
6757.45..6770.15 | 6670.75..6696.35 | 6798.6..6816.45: -0.4 angstroms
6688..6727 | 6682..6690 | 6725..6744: 3.6 angstroms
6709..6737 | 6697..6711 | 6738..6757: -1.3 angstroms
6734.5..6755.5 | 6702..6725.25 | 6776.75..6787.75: -1.3 angstroms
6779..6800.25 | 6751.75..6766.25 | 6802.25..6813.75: 0.5 angstroms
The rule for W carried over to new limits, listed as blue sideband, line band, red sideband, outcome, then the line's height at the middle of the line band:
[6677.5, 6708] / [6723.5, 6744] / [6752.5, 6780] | -0.4 angstroms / 18.5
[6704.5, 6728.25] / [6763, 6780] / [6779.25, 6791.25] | -0.7 angstroms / 18.8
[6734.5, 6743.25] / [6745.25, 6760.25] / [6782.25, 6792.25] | 0.1 angstroms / 19.1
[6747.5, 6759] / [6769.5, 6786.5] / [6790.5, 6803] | 0.1 angstroms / 19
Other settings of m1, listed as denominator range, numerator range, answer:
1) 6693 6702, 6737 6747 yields 1.10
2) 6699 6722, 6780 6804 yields 1.19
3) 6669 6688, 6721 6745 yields 1.02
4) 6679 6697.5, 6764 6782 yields 1.10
